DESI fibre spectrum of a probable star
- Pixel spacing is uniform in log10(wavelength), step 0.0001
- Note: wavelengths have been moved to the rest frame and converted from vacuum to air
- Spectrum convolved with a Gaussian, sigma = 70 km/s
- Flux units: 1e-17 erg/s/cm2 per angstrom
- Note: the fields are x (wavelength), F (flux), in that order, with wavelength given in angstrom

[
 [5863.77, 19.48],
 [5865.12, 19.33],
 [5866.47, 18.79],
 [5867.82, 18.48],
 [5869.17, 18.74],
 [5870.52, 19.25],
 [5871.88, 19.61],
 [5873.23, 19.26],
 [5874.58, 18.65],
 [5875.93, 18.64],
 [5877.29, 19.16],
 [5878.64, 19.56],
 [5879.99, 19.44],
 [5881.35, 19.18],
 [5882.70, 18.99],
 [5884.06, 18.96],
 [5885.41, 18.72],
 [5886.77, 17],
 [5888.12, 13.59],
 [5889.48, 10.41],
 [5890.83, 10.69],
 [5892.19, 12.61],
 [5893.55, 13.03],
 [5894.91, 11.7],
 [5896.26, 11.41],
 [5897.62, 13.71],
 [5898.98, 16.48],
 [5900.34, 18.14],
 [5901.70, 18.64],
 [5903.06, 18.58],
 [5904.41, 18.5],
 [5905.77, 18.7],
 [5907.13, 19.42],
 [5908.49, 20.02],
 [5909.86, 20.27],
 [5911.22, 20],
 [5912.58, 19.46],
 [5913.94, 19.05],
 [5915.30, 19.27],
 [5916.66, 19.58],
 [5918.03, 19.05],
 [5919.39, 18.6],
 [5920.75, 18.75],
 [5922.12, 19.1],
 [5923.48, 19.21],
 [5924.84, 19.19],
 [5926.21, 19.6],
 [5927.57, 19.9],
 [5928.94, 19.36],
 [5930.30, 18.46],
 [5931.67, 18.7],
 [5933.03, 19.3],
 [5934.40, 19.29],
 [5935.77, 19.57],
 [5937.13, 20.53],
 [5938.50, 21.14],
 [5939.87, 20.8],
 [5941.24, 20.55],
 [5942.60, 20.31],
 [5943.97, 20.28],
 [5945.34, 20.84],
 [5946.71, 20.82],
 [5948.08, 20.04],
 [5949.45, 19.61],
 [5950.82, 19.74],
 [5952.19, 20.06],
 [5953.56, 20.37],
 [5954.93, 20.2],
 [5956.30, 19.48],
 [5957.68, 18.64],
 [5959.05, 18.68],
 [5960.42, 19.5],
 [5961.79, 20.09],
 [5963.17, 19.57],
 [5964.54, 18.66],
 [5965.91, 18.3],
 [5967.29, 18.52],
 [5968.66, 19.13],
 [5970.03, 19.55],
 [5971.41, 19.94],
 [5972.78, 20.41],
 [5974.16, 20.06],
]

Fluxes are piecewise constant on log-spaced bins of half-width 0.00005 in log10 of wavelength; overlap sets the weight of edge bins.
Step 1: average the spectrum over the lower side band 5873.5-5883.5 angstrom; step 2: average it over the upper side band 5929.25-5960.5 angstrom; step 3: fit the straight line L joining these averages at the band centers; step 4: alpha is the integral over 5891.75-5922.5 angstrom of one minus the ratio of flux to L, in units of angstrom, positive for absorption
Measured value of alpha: 2.9 angstrom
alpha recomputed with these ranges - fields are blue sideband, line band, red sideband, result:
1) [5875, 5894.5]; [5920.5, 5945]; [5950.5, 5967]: -1.8 angstrom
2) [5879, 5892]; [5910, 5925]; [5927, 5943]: -0.6 angstrom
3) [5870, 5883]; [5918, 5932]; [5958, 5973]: 0.1 angstrom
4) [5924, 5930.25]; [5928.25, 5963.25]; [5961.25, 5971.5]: -1.0 angstrom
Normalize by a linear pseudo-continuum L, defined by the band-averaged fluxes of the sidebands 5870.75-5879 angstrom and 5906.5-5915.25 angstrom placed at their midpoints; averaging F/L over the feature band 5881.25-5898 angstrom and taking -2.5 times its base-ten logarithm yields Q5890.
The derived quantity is 0.31 mag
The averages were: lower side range 19.1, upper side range 19.7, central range 14.5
